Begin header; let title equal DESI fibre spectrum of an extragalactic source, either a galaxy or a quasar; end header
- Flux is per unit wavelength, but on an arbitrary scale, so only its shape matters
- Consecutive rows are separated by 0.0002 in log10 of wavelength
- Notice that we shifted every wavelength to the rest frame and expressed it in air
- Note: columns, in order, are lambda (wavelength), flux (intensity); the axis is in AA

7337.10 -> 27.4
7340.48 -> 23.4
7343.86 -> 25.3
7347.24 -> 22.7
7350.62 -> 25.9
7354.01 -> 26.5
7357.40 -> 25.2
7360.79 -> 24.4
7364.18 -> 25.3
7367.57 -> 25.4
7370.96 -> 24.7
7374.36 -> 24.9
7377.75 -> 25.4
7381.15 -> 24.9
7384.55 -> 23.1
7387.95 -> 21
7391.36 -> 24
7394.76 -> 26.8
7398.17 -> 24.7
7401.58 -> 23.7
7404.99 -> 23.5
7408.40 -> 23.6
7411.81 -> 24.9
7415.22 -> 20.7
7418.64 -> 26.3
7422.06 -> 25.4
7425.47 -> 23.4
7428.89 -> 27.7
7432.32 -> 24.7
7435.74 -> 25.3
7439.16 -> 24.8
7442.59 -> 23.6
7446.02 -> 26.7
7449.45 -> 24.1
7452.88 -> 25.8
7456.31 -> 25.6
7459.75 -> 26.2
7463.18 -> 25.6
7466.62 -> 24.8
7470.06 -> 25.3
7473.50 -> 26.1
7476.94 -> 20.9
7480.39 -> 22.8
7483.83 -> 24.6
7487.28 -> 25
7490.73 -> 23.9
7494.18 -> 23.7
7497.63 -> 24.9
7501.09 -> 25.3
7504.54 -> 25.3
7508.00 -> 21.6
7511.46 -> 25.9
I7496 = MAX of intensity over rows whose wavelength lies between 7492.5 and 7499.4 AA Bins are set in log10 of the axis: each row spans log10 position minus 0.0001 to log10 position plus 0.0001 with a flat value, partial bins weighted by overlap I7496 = 24.9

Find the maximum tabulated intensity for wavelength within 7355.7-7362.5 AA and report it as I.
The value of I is 25.2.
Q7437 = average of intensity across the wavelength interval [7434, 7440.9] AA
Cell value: 25.1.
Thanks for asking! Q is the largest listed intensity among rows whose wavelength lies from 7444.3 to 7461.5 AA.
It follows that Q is 26.7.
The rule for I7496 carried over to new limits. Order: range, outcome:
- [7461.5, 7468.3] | 25.6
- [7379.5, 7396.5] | 26.8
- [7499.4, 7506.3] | 25.3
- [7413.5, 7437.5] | 27.7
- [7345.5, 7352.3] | 25.9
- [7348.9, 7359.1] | 26.5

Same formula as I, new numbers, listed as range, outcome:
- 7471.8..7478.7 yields 26.1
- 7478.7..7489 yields 25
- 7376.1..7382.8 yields 25.4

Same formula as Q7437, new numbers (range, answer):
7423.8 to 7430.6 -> 25.6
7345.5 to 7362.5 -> 24.9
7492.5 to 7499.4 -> 24.3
